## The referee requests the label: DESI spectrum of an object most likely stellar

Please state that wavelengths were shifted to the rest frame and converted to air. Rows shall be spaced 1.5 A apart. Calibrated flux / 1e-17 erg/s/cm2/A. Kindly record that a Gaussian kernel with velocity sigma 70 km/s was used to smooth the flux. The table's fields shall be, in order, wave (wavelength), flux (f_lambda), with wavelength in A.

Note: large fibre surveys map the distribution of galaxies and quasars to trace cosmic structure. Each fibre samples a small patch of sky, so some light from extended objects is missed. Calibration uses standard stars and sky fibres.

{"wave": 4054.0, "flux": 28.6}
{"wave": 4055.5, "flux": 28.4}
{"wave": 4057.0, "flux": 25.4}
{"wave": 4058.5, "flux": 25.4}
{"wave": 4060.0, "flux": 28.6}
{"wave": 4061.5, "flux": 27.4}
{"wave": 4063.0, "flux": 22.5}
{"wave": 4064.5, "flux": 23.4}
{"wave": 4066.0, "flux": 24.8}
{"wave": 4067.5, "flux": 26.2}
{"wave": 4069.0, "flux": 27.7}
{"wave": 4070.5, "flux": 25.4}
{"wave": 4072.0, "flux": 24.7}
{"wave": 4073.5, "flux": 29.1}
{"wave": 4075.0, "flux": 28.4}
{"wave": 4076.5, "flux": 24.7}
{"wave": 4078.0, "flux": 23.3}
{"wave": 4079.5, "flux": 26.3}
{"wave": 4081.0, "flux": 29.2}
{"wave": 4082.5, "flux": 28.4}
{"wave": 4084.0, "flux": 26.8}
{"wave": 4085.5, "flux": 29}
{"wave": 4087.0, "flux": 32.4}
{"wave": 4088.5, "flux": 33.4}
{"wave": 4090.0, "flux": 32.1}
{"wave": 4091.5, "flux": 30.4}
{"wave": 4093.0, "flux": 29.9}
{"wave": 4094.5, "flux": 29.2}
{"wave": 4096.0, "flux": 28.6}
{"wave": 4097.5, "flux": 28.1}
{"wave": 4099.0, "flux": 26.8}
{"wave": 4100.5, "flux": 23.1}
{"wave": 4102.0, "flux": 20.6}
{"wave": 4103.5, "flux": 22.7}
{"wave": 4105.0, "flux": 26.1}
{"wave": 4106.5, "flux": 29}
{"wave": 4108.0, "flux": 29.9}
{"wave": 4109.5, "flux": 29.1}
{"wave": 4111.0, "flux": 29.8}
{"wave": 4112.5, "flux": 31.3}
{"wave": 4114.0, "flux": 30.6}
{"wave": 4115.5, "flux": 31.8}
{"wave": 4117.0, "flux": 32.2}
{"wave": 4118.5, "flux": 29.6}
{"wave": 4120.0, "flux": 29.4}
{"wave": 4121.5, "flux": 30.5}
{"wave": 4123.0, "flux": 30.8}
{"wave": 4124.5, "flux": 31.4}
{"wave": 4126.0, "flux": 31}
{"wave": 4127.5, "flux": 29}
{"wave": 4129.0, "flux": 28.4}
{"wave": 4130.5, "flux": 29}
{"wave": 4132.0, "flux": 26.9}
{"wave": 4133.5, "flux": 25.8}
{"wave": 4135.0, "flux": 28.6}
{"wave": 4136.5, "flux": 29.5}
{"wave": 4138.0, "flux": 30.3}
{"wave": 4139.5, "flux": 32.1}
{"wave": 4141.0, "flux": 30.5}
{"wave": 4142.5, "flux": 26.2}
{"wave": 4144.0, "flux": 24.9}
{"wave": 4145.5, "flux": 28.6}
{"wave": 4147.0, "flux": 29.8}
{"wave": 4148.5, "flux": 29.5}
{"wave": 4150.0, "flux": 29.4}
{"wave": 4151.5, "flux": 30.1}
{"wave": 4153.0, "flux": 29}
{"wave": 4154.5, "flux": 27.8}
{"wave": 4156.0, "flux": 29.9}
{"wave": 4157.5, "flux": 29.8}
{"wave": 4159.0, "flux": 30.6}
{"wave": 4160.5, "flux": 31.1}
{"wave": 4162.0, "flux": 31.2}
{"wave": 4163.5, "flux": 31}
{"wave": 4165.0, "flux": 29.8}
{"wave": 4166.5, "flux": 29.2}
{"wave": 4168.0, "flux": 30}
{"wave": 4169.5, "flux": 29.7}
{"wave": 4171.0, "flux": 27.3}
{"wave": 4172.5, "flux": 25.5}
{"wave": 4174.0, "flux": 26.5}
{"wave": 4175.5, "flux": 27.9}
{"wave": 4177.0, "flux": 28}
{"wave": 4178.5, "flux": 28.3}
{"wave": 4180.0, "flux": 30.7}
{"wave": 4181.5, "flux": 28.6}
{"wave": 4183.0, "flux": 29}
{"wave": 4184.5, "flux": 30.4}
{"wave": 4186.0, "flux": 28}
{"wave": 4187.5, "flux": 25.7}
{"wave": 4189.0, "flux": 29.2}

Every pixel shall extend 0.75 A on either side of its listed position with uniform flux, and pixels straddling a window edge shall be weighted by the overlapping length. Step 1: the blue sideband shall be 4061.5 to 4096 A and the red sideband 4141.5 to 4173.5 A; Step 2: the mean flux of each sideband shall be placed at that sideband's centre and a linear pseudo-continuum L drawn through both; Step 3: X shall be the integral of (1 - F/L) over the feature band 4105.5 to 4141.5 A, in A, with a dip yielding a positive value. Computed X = -1.8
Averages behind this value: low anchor 27.6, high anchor 29.1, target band 29.8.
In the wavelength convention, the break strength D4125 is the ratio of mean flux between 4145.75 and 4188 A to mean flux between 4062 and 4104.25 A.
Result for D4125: 1.1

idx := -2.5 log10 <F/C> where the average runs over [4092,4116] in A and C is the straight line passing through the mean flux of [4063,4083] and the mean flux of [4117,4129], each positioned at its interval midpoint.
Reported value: 0.03 mag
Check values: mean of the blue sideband 26.1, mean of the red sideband 30.2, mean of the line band 27.9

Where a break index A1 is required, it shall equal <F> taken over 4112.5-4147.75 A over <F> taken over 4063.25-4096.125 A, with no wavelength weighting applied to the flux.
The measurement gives 1.1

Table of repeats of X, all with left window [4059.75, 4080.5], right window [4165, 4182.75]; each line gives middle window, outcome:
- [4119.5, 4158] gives -2.2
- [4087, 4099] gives -1.7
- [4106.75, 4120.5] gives -1.8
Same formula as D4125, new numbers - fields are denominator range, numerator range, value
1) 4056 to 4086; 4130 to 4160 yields 1.10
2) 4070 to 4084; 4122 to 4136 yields 1.09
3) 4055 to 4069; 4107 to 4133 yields 1.16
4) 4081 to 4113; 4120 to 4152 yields 1.03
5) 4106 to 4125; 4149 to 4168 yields 0.98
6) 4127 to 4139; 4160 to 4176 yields 1.02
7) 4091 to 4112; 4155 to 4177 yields 1.07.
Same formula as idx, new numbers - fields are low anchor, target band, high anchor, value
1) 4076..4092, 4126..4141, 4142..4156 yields -0.02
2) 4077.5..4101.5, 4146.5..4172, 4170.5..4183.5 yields -0.06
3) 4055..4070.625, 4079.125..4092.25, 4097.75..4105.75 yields -0.20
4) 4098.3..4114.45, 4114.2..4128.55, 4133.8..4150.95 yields -0.10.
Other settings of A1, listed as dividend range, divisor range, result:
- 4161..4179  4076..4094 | 0.99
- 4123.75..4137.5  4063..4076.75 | 1.11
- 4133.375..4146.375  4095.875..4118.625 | 1.02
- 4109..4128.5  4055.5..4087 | 1.15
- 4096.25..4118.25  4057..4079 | 1.08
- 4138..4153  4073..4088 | 1.04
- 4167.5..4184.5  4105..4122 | 0.94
